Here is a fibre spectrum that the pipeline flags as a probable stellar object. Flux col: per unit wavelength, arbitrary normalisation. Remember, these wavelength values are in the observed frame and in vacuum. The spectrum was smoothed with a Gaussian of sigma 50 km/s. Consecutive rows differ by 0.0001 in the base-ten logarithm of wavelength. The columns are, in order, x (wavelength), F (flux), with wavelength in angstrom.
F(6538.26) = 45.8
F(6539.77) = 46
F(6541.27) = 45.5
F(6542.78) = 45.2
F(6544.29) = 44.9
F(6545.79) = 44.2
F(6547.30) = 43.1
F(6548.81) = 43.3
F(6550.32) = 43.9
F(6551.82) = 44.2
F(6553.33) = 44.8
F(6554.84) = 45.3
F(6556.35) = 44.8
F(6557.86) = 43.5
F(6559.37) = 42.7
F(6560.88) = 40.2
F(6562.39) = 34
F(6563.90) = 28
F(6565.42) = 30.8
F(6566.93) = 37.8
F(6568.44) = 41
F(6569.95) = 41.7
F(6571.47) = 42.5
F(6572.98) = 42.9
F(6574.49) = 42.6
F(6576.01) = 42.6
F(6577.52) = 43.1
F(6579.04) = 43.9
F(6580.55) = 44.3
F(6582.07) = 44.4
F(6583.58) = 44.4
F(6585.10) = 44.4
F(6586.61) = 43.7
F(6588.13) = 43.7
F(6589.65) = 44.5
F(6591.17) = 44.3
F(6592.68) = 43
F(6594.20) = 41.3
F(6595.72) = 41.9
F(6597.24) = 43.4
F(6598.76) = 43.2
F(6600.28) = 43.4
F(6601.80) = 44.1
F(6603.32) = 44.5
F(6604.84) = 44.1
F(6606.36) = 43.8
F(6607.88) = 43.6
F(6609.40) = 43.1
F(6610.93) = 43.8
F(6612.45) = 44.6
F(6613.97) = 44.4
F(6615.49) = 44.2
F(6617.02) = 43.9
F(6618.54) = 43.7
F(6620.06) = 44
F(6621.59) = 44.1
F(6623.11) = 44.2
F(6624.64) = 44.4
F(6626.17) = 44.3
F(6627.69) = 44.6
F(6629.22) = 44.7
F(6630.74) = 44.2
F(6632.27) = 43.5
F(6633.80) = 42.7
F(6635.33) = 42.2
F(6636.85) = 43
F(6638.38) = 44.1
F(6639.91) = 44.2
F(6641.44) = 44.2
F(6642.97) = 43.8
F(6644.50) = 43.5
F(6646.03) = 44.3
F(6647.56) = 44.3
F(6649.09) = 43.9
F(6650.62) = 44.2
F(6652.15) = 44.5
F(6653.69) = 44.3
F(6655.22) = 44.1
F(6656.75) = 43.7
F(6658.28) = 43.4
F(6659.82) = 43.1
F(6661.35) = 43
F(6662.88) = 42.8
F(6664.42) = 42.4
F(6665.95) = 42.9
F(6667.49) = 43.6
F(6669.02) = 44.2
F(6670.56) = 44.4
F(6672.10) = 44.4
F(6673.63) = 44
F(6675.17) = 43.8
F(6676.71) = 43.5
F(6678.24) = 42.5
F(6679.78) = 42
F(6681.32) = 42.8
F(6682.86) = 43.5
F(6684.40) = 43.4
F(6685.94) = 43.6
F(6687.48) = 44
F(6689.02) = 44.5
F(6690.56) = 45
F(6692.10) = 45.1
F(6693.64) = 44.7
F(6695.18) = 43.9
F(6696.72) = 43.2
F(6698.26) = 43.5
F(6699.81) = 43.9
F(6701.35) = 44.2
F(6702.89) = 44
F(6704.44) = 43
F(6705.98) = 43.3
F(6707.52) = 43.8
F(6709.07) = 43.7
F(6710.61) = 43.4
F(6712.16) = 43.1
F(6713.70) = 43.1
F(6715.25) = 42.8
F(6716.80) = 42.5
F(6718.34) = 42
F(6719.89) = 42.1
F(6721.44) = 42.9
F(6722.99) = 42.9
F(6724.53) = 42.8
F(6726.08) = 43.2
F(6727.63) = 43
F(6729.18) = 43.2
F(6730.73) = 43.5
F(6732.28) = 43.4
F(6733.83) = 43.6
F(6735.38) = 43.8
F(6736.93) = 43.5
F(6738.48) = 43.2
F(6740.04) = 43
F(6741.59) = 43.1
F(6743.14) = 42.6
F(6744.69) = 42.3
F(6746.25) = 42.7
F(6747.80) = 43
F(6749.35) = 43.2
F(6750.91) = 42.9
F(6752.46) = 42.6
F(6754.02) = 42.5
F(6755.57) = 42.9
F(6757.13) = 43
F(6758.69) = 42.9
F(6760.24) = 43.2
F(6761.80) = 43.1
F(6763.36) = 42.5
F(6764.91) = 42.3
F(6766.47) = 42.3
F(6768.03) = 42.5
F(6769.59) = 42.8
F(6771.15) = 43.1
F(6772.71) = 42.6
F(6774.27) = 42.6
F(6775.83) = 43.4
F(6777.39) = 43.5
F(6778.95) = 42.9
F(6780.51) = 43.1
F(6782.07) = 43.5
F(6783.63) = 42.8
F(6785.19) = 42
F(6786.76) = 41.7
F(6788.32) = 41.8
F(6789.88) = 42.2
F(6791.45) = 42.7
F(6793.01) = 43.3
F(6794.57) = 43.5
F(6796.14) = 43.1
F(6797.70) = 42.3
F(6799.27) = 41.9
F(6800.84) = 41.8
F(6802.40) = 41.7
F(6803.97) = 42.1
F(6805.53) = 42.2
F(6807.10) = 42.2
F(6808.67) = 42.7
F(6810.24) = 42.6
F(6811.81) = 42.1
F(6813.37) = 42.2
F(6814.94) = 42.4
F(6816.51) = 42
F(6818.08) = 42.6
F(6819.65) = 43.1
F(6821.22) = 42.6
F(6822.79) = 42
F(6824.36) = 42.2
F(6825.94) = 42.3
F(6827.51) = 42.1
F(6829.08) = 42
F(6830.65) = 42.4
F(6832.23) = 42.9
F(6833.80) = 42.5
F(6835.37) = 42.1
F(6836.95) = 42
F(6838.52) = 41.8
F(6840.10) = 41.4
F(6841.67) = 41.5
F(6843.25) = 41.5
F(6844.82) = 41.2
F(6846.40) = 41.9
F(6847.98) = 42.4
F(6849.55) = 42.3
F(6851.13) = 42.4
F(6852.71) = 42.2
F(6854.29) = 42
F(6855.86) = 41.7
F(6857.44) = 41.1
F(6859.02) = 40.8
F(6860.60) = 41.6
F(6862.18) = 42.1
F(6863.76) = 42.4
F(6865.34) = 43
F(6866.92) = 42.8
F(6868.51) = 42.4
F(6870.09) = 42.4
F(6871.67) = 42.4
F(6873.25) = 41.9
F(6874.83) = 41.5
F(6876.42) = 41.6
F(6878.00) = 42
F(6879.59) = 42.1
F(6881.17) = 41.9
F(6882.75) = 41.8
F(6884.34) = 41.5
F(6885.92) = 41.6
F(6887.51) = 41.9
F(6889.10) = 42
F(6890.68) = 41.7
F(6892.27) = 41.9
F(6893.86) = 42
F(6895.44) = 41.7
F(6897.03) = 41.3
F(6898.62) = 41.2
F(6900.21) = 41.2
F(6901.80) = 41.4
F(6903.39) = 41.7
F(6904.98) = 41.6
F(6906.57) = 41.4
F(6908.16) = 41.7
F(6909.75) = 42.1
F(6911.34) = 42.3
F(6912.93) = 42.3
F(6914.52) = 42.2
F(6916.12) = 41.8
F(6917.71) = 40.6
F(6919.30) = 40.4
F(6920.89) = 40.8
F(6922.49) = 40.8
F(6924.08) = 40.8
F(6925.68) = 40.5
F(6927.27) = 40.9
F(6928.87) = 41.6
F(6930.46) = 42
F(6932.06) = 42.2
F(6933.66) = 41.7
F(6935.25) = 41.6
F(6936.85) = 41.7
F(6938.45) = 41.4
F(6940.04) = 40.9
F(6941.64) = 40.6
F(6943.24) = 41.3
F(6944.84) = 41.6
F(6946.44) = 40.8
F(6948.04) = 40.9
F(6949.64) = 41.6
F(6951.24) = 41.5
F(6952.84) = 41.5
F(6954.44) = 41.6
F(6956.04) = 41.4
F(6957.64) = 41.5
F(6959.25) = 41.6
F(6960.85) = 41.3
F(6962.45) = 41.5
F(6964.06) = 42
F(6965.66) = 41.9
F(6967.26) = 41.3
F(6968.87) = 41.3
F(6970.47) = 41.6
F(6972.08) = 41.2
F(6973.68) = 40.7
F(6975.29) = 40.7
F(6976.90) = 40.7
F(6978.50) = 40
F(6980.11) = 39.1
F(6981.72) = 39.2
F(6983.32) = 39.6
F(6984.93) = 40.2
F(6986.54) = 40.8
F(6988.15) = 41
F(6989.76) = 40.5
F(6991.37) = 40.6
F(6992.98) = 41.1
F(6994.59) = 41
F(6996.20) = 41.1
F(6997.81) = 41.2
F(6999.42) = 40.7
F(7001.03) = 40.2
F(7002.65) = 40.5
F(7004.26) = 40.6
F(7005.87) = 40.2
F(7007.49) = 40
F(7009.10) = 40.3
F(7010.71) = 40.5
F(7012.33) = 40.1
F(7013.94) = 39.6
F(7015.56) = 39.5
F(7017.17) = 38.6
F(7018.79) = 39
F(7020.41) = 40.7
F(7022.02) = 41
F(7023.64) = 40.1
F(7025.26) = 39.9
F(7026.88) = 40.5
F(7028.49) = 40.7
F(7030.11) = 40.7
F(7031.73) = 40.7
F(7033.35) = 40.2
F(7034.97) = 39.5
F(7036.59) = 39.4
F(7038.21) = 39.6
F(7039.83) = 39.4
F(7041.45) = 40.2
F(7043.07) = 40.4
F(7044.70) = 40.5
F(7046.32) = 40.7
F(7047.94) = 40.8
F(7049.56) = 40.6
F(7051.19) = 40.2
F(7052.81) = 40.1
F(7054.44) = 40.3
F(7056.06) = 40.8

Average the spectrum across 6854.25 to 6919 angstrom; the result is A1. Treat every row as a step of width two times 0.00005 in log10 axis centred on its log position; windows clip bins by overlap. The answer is 41.8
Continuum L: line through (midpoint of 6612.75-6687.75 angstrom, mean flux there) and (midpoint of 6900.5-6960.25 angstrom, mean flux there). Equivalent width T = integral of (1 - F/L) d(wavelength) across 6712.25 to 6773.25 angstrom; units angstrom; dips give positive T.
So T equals 0.1 angstrom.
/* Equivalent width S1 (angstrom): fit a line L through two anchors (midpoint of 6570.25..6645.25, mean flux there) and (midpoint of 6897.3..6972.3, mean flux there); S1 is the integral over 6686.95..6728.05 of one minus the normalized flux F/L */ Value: -0.5 angstrom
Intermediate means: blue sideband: 43.7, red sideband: 41.4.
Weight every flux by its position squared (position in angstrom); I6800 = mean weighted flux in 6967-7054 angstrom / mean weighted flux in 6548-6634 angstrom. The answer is 1.06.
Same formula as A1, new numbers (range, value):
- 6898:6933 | 41.4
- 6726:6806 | 42.8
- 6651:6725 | 43.5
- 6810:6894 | 42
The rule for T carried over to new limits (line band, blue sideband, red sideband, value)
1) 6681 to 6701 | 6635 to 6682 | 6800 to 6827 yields -0.29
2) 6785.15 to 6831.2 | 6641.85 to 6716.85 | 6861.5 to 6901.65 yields 0.24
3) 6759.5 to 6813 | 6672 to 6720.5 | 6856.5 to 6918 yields 0.16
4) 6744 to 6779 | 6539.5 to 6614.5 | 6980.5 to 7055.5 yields -0.93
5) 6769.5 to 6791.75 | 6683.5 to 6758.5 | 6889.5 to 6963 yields 0.03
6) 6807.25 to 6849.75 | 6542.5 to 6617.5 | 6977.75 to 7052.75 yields -0.92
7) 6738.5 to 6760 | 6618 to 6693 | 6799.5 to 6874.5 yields 0.04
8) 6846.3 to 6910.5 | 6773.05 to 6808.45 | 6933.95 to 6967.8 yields 0.11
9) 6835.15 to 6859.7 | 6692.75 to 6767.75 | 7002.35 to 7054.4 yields 0.11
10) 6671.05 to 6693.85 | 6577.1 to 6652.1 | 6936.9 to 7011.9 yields -0.26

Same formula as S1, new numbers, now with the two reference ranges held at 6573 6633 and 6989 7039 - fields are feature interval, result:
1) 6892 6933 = -0.3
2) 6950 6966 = -0.3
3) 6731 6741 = -0.2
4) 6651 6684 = -0.2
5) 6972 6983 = 0.1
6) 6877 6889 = -0.1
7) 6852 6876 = -0.3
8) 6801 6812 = 0.0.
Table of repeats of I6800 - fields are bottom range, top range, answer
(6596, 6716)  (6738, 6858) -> 1.01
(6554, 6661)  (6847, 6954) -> 1.06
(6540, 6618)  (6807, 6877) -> 1.06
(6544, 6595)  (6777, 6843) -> 1.08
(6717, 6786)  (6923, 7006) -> 1.02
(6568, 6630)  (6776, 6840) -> 1.03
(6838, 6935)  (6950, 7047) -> 1.00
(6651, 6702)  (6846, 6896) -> 1.02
